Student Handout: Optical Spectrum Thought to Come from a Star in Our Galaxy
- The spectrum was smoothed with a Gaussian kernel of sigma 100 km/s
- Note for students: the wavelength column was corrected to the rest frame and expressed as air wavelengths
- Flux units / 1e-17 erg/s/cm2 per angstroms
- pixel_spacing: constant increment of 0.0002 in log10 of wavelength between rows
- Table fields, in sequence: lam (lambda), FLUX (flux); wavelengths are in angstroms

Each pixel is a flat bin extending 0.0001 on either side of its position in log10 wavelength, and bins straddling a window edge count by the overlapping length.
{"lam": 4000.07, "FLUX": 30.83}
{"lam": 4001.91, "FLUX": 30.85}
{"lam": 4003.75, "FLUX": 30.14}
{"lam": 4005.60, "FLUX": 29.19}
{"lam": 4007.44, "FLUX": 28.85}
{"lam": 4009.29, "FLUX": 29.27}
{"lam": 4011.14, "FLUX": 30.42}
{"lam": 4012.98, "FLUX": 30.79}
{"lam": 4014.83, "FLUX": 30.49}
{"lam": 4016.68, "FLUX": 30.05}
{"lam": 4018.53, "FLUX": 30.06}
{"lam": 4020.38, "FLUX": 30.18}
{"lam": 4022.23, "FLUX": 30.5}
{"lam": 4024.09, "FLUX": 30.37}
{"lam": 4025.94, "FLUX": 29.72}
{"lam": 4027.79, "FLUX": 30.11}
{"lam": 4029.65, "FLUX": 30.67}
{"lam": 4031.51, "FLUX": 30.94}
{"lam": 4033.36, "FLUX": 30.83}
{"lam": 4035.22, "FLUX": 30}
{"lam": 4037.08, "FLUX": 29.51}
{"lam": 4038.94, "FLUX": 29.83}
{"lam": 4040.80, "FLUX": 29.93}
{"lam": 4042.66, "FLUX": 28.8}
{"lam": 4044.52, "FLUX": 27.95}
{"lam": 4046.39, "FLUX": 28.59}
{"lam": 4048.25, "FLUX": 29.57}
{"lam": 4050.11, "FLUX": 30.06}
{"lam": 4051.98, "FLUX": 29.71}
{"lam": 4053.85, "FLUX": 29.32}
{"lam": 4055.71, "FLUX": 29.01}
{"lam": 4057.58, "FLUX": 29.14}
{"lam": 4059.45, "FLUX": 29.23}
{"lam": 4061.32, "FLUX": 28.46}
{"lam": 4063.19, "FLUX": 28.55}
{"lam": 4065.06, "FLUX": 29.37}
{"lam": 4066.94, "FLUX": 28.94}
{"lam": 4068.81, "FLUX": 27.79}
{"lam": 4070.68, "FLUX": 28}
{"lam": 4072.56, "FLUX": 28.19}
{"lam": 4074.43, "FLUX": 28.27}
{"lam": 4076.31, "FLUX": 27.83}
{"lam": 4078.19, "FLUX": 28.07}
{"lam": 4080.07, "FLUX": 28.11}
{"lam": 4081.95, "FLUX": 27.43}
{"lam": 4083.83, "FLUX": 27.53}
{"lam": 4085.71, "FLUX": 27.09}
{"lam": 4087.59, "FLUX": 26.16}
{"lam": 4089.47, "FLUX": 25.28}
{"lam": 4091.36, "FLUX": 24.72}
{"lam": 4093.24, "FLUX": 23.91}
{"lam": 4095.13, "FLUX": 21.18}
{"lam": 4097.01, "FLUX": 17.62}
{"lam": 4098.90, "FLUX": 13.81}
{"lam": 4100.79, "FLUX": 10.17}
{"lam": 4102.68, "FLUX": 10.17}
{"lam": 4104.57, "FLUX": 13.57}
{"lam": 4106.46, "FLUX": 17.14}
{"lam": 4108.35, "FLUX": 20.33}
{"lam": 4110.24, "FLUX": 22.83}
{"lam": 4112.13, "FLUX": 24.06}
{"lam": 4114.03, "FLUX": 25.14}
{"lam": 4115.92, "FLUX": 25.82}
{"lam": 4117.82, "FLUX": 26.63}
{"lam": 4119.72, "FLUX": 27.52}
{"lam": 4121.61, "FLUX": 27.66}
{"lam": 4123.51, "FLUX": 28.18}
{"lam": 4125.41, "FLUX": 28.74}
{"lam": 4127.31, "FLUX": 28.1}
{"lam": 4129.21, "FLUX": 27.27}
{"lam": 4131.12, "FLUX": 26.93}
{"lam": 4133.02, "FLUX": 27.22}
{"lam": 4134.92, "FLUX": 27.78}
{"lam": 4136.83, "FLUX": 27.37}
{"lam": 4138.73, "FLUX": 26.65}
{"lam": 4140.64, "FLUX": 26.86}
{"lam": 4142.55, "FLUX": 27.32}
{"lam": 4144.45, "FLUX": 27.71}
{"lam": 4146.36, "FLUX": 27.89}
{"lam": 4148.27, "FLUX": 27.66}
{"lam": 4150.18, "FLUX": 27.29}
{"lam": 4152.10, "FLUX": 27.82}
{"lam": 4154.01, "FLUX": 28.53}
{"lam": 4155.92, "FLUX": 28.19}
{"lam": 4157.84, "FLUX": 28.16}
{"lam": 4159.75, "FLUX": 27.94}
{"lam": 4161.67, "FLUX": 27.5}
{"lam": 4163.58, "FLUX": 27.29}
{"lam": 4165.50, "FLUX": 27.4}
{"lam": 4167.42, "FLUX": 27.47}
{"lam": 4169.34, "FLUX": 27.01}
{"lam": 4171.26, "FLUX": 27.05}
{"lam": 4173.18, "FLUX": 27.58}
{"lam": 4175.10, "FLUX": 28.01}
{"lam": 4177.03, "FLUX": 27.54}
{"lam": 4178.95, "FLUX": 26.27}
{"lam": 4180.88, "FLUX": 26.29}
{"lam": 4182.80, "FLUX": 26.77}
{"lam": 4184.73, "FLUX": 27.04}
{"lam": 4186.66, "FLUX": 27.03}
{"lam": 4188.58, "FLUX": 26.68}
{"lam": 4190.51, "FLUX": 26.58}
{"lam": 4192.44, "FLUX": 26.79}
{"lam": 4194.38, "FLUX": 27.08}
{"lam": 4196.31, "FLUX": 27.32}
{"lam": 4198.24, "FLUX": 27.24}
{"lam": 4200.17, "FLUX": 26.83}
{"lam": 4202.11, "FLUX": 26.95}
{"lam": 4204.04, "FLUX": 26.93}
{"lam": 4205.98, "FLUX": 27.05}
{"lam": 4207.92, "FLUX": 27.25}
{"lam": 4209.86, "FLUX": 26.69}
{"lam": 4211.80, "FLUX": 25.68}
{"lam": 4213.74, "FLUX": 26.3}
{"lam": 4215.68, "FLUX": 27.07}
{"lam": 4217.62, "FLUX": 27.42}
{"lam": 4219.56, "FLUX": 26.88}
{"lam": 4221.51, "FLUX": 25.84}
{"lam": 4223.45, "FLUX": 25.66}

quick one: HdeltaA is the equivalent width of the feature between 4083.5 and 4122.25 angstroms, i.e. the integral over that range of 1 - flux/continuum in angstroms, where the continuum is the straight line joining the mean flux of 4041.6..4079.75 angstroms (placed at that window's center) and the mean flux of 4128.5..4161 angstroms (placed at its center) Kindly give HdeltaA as 8.88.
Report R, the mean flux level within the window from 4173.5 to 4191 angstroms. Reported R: 26.9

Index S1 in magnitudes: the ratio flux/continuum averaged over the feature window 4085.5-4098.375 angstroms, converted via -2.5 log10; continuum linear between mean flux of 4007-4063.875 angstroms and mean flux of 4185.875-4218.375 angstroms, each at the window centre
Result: 0.234 mag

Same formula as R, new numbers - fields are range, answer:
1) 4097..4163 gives 24.8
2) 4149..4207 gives 27.3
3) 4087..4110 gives 18.7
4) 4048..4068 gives 29.2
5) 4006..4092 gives 29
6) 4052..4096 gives 27.5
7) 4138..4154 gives 27.5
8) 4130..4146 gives 27.3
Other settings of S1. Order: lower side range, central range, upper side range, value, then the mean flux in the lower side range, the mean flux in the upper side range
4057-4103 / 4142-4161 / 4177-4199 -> -0.06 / 25.2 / 26.9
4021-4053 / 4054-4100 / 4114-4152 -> 0.10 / 29.8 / 27.3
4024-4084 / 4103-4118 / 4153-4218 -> 0.31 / 29.1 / 27.1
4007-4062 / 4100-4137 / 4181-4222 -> 0.19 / 29.8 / 26.8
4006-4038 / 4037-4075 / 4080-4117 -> -0.11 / 30.1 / 21.5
